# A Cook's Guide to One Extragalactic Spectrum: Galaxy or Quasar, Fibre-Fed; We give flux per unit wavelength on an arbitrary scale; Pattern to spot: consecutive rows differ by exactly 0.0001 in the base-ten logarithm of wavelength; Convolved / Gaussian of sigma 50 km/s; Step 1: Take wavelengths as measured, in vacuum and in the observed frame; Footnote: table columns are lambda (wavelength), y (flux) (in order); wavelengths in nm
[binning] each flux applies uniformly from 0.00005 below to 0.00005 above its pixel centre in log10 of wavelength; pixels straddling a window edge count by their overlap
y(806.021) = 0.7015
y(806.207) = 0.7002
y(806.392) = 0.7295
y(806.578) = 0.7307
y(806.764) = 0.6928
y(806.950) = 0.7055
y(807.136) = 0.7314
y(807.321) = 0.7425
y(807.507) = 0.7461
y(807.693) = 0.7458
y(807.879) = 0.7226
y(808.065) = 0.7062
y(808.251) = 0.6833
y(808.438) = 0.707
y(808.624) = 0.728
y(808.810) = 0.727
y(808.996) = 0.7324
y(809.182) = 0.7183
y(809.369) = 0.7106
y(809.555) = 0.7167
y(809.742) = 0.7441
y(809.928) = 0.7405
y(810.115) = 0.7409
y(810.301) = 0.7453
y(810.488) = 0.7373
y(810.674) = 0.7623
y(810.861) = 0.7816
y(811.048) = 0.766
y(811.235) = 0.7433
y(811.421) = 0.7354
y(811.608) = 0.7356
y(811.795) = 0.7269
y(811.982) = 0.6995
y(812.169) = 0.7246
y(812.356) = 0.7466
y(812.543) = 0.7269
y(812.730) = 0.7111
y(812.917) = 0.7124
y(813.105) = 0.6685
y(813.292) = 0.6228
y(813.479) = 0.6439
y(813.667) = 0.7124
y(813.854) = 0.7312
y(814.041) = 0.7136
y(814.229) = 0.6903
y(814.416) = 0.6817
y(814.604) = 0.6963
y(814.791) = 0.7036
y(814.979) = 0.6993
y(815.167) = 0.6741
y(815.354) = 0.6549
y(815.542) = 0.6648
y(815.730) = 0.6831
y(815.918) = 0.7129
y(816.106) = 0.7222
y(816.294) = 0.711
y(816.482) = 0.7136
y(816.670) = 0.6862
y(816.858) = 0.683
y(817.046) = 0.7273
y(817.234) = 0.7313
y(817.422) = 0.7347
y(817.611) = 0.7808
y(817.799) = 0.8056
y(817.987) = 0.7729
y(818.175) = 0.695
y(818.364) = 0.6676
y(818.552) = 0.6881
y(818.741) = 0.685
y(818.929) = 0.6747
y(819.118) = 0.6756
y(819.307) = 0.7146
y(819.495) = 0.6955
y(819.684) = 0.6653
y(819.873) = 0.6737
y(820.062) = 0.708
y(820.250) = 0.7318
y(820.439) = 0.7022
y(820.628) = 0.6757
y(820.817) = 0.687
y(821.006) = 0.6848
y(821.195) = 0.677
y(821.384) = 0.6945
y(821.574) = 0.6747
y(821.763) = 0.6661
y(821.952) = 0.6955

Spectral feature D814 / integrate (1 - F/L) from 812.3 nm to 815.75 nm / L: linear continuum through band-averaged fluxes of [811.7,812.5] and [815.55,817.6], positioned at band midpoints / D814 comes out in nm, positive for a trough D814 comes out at 0.134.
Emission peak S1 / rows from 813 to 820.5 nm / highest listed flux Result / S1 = 0.8056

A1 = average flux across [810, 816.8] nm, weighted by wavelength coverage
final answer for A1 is 0.71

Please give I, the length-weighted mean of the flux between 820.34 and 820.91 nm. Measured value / 0.688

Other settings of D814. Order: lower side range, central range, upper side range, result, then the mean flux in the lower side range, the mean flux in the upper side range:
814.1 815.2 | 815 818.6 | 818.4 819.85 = -0.12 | 0.692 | 0.684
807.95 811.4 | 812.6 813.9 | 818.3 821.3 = 0.06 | 0.733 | 0.688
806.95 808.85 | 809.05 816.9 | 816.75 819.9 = 0.06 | 0.723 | 0.711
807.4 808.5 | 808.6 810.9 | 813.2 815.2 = -0.09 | 0.719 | 0.689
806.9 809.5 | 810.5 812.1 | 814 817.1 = -0.07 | 0.722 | 0.694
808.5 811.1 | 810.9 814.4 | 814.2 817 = 0.02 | 0.739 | 0.692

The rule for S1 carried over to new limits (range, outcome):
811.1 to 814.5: 0.7466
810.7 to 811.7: 0.7816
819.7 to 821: 0.7318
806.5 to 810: 0.7461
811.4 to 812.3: 0.7356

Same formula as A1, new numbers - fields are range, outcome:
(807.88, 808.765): 0.709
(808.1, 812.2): 0.732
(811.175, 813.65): 0.707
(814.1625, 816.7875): 0.692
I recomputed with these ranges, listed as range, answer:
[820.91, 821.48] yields 0.685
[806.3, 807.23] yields 0.718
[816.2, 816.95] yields 0.699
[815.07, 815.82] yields 0.669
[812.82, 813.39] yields 0.668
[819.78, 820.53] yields 0.705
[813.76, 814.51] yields 0.705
